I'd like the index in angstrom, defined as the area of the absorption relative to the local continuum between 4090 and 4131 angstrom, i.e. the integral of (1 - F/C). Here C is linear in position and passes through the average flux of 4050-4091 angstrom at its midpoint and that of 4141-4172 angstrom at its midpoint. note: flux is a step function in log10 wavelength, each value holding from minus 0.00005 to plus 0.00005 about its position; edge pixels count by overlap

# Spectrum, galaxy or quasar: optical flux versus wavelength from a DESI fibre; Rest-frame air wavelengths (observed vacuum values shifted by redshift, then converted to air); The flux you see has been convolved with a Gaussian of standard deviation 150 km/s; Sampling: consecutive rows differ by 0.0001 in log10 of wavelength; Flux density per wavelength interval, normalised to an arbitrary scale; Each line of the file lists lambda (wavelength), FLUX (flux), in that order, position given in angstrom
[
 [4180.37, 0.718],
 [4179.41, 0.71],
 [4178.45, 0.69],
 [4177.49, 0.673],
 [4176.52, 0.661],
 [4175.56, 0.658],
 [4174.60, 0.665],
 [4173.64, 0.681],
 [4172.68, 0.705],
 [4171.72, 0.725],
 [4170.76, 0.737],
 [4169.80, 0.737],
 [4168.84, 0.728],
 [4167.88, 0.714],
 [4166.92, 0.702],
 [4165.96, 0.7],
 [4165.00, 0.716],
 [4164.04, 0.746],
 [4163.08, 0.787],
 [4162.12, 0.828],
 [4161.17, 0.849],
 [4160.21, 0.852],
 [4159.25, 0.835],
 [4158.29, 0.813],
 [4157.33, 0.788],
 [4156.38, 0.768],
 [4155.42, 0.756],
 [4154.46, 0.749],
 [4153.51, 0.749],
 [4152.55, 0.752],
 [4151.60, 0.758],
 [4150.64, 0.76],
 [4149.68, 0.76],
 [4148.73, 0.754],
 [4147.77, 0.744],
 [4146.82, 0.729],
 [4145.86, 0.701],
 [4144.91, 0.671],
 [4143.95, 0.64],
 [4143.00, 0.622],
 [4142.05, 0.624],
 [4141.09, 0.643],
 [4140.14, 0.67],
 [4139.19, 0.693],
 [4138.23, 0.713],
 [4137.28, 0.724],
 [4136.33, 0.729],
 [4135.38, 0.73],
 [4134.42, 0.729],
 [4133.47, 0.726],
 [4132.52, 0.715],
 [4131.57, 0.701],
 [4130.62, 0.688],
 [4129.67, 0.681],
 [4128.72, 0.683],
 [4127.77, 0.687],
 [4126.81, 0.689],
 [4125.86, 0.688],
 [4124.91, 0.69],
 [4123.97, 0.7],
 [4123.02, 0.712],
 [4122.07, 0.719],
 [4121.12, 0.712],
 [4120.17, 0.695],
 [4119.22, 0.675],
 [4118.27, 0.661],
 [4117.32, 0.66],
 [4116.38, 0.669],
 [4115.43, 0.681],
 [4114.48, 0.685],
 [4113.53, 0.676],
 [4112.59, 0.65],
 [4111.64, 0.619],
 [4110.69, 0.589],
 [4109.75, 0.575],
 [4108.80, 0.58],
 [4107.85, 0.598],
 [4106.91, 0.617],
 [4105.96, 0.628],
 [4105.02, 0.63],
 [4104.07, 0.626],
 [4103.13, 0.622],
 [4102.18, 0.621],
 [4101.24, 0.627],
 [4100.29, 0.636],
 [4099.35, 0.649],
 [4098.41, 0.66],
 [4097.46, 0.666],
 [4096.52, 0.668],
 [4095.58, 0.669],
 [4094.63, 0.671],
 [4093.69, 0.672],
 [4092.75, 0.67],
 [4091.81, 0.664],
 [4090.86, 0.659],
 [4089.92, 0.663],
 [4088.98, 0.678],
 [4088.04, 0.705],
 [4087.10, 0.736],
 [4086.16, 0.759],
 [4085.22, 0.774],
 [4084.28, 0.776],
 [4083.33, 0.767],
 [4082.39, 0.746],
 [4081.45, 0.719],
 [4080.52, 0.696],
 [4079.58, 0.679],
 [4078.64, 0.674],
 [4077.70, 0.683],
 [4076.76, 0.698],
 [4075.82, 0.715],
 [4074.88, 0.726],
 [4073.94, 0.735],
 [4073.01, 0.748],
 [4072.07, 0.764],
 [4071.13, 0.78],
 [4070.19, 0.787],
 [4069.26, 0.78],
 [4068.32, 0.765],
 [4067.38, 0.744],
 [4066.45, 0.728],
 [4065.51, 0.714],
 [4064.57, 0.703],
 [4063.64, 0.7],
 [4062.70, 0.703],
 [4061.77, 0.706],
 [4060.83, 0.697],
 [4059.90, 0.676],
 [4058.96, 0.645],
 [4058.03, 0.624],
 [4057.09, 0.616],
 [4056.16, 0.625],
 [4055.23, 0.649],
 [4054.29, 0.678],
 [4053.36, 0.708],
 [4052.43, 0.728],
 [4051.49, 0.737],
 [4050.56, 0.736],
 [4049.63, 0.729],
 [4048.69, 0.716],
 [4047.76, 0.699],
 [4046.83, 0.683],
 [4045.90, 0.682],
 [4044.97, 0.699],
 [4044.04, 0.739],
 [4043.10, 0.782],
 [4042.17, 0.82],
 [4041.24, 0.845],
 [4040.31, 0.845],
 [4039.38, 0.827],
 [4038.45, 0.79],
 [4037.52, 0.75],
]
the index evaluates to 3.8 angstrom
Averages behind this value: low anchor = 0.713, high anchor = 0.742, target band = 0.658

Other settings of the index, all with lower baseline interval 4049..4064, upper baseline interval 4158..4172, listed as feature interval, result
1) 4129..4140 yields 0.47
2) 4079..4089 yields -0.39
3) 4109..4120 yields 1.19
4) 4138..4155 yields 0.98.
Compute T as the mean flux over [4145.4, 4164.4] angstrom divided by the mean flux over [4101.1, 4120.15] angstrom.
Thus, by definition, 1.22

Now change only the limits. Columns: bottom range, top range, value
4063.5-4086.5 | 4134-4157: 0.97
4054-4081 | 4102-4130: 0.93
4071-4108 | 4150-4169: 1.12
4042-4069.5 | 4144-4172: 1.07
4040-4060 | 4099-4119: 0.89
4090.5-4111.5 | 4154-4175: 1.19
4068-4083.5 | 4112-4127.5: 0.93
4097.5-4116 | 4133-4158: 1.14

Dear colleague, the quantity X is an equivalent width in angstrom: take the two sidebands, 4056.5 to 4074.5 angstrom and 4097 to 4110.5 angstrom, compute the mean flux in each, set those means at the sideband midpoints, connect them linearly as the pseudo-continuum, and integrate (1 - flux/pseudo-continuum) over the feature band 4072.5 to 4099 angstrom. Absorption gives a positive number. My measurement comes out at -1.4 angstrom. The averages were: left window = 0.716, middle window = 0.703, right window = 0.623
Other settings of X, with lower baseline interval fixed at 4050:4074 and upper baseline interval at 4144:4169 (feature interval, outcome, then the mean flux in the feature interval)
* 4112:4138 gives 1.6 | 0.695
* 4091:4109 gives 2.1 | 0.642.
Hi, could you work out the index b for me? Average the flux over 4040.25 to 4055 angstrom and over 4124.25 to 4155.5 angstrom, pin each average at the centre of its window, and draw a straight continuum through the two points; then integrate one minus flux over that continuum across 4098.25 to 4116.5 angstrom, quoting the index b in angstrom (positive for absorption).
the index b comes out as 2.2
